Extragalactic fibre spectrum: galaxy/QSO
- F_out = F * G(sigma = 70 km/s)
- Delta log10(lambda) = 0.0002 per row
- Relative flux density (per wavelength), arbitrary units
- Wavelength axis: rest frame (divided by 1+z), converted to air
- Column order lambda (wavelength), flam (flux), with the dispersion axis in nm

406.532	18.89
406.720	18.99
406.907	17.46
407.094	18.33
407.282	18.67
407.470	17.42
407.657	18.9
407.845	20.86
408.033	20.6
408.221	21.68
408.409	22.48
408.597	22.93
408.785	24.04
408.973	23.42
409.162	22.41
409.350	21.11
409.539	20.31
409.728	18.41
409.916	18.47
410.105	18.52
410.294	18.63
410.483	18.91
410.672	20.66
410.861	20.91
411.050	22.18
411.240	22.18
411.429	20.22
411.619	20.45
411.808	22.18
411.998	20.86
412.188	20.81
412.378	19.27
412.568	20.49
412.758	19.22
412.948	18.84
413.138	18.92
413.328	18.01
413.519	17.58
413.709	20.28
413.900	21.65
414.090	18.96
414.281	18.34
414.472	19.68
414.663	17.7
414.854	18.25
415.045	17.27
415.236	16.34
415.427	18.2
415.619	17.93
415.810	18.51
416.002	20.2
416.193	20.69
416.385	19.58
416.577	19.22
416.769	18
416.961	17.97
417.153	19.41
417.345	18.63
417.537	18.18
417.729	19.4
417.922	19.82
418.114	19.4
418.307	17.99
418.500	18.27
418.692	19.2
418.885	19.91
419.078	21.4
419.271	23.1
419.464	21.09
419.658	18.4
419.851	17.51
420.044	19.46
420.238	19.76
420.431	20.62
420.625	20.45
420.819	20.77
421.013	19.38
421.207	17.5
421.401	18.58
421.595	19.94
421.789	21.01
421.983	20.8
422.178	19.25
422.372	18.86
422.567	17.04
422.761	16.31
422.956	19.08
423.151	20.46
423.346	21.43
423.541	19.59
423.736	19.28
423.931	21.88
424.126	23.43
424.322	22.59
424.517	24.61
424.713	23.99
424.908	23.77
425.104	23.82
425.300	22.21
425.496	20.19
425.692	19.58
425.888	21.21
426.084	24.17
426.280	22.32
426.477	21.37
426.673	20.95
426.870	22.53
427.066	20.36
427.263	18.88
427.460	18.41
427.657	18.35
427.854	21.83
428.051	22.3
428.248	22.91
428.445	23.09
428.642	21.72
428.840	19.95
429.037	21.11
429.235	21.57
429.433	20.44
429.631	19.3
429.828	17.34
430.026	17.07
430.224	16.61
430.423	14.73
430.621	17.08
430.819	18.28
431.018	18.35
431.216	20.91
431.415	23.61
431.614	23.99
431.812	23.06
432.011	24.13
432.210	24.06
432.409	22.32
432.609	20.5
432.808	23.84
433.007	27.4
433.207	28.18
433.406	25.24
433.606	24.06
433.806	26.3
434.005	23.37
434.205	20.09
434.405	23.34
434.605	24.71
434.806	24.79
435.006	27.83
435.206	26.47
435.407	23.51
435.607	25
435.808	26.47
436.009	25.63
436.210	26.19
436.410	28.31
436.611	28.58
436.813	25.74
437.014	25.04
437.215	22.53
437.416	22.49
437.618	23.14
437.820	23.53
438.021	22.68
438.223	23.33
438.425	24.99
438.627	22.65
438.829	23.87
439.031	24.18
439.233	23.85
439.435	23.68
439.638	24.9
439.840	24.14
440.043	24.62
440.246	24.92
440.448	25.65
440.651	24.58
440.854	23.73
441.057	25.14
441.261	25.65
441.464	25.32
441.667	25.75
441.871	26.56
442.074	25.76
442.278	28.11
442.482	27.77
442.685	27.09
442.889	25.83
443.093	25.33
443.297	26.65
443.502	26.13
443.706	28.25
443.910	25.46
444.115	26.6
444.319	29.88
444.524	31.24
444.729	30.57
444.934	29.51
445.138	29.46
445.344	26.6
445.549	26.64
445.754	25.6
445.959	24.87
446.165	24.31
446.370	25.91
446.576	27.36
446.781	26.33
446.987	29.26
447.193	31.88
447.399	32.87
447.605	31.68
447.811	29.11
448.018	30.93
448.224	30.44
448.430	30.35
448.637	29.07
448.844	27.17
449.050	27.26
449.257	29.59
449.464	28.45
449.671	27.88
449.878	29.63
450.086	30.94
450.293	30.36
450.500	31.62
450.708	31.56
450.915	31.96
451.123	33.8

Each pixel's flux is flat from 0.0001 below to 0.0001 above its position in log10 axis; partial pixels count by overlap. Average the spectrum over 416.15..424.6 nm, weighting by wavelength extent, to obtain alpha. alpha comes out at 19.7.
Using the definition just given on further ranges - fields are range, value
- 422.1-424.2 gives 19.7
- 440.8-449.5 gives 27.7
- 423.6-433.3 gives 21.4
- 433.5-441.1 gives 24.6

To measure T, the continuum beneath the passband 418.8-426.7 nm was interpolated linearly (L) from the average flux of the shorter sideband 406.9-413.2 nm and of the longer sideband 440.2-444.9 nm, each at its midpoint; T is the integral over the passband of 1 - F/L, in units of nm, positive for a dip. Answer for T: 0.75 nm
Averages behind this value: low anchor 20.4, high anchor 26.7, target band 20.7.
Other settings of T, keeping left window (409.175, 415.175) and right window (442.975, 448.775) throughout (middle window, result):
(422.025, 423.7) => 0.25 nm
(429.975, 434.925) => 0.51 nm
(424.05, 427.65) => 0.21 nm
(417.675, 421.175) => 0.29 nm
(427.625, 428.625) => 0.08 nm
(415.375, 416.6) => 0.08 nm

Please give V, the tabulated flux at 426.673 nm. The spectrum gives 20.95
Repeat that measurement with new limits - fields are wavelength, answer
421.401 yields 18.58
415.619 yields 17.93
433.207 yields 28.18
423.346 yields 21.43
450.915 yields 31.96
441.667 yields 25.75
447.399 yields 32.87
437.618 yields 23.14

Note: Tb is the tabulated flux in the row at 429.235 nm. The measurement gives 21.57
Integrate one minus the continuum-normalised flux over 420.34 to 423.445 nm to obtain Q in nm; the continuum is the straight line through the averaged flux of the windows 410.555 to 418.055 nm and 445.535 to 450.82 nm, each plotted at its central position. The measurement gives 0.298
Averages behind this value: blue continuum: 19.4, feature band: 19.5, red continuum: 28.9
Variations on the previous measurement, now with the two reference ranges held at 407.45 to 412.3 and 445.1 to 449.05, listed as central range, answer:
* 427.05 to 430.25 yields 0.58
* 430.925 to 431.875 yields 0.12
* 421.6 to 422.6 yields 0.16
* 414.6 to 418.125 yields 0.55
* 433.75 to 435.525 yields 0.10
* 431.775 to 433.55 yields 0.08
